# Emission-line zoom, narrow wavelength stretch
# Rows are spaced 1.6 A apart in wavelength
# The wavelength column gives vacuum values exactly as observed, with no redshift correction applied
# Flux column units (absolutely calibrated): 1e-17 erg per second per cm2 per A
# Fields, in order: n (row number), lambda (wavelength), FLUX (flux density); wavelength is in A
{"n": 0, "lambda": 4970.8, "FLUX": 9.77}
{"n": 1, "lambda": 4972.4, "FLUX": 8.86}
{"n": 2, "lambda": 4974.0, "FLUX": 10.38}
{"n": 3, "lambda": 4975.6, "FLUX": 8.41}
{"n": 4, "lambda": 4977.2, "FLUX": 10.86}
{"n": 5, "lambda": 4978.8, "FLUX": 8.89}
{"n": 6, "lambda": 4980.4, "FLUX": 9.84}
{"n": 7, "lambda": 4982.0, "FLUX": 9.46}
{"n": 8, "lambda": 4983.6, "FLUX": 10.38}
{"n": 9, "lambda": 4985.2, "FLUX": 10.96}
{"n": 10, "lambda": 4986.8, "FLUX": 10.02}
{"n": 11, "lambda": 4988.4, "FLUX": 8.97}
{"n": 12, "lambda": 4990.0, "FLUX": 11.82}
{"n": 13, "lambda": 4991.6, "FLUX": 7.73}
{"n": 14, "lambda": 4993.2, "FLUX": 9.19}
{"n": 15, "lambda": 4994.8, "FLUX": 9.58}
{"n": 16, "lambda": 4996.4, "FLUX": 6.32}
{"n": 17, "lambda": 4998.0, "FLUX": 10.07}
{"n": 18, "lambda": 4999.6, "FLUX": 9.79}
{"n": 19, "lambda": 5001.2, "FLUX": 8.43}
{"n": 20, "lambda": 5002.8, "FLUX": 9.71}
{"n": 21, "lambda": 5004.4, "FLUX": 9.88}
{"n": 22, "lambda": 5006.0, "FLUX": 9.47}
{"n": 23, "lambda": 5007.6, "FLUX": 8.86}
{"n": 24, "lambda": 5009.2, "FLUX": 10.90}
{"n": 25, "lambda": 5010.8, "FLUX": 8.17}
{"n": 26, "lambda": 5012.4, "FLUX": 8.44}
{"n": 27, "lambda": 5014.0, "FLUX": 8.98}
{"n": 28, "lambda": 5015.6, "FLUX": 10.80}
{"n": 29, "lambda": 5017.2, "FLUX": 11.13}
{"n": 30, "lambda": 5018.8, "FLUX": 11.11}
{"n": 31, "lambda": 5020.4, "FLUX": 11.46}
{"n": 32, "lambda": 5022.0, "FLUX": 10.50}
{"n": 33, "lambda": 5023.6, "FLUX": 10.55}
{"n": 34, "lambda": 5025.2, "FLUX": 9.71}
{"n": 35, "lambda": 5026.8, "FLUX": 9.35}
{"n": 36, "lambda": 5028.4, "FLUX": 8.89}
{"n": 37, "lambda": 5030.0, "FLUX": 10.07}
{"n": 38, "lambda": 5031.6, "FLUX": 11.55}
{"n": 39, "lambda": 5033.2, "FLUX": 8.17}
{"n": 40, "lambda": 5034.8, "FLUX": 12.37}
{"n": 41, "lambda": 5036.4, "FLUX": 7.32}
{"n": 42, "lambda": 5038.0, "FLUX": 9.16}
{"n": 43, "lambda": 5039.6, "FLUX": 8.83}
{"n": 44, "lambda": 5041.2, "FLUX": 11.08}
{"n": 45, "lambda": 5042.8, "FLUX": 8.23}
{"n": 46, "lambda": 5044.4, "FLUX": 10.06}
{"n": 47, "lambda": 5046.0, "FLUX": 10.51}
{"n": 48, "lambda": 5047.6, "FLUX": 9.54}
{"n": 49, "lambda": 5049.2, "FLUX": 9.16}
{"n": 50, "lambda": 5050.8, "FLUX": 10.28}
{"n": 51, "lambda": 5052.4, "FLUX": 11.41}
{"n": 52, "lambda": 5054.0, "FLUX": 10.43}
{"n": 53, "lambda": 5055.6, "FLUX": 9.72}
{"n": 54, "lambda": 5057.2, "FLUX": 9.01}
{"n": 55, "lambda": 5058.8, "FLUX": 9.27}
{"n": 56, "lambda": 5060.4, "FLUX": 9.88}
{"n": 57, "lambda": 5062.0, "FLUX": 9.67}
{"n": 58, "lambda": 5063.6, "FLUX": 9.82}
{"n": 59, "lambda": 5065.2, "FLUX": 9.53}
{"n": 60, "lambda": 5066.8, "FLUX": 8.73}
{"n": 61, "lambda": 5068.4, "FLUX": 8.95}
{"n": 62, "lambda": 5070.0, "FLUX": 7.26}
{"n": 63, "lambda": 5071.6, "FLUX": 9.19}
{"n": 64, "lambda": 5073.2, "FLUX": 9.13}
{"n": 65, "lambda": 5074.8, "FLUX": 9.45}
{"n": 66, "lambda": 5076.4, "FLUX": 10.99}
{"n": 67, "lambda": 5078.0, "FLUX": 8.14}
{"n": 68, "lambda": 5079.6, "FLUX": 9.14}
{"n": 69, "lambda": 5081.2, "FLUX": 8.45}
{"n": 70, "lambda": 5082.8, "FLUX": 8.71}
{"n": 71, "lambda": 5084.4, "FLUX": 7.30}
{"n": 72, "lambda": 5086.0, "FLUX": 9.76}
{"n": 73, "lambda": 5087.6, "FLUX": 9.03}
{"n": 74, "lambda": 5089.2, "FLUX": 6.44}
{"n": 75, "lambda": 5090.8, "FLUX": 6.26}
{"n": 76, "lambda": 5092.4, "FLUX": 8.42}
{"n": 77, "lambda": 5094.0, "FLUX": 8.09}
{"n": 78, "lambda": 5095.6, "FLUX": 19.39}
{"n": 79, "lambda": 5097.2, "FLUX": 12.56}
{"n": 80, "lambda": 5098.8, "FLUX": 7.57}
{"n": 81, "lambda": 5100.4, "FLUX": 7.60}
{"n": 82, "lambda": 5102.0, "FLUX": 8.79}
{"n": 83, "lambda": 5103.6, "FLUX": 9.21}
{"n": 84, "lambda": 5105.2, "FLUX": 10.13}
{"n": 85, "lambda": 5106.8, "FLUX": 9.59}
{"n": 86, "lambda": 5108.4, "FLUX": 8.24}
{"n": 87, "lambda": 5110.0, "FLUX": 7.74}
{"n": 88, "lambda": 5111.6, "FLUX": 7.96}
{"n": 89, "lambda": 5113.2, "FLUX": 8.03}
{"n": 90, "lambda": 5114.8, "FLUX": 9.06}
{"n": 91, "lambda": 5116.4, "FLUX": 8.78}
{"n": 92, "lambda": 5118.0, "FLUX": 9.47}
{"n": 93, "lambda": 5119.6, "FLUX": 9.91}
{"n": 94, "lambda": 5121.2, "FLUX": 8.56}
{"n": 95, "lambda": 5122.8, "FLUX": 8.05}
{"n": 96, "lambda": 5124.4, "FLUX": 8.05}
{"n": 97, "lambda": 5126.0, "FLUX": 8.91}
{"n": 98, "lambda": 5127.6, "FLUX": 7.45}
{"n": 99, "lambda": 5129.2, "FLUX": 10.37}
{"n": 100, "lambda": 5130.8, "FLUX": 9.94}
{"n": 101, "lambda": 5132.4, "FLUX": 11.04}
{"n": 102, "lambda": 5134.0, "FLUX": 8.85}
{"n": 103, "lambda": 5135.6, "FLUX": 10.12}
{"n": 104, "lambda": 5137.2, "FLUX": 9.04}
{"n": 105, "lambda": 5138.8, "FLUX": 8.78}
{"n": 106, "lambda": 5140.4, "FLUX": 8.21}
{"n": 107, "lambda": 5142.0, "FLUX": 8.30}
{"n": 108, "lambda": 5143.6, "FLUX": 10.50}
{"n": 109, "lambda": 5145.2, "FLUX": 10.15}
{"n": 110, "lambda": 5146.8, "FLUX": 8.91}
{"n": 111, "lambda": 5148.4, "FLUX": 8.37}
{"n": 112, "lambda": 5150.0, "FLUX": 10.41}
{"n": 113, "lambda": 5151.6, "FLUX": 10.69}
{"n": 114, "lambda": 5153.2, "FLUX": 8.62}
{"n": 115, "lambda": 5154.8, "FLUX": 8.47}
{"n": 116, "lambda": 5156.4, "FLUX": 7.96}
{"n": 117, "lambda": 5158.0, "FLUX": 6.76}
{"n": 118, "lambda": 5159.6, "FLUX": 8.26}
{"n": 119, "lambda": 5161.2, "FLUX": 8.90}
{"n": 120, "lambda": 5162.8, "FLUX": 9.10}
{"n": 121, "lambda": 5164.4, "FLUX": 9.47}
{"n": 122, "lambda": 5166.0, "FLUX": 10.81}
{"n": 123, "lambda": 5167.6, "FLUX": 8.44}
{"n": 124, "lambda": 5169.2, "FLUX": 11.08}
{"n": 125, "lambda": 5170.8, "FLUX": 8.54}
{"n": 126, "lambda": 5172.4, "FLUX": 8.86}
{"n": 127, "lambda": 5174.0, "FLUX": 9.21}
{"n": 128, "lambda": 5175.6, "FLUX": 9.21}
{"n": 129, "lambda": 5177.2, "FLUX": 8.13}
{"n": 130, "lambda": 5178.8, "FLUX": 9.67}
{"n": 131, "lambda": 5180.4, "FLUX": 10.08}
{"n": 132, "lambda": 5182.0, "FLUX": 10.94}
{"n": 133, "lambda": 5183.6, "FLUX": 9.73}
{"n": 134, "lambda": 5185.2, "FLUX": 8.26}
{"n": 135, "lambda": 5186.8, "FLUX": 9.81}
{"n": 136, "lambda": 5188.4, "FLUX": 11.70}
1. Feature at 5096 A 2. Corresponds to H-beta 4861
